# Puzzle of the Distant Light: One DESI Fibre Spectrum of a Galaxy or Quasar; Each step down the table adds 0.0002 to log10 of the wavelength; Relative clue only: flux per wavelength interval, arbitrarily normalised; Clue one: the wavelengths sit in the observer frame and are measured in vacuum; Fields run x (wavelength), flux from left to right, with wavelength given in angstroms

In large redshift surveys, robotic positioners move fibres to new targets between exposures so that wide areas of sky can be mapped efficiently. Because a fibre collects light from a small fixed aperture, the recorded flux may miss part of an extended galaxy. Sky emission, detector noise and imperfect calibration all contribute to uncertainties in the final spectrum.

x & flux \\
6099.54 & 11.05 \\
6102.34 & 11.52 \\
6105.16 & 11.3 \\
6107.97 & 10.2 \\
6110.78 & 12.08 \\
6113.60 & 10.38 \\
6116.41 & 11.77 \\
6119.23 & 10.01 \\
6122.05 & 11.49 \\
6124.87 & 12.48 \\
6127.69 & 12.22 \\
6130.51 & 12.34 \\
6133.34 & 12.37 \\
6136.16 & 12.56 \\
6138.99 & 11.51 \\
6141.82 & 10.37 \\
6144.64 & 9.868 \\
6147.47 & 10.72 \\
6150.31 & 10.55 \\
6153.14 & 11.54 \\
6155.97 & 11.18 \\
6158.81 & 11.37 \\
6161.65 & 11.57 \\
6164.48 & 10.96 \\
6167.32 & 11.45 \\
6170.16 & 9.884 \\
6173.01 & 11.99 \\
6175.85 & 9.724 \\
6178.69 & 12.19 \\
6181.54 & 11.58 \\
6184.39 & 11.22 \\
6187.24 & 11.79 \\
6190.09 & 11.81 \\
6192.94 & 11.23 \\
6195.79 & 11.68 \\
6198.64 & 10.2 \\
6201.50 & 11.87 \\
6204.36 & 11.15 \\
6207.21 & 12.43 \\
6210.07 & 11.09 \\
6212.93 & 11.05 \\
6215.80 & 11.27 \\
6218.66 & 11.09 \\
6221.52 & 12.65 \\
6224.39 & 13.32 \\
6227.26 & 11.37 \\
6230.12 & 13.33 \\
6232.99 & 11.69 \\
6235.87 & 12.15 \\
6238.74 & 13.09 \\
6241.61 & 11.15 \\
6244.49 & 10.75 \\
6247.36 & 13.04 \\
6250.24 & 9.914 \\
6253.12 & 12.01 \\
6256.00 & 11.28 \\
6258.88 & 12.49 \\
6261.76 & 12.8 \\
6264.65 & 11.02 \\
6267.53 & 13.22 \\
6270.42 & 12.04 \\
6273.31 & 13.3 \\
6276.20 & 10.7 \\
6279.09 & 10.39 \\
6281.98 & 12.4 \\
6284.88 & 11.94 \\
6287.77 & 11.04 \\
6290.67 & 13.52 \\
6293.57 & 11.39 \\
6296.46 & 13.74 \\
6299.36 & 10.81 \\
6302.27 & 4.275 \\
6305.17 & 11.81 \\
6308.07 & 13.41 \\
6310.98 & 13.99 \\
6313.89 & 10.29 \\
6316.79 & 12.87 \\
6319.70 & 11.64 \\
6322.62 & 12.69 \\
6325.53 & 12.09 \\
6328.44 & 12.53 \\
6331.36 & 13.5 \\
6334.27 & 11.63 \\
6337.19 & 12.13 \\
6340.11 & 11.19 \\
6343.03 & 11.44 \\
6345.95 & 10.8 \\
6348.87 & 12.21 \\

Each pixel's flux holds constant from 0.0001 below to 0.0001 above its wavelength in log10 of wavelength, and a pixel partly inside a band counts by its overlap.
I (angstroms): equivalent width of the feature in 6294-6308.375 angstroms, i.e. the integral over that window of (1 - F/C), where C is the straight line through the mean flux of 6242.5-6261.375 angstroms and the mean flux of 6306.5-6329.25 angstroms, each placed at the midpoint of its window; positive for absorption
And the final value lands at 1.9 angstroms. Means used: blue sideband 11.6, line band 10.6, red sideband 12.4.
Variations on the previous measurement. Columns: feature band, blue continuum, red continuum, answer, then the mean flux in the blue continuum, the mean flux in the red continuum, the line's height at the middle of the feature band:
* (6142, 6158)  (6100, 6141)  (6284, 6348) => 1.1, 11.6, 11.8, 11.6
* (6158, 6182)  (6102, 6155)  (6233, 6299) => 0.7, 11.3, 11.9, 11.5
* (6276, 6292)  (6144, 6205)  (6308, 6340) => 0.4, 11.2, 12.3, 12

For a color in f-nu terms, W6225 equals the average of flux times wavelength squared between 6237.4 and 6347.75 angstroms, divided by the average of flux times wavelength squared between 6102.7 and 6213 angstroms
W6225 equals 1.1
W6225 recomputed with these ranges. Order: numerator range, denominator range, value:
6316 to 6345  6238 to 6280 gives 1.05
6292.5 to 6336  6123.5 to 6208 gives 1.09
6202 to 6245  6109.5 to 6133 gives 1.05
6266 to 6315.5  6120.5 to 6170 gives 1.07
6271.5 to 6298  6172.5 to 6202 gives 1.09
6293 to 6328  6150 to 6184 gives 1.09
